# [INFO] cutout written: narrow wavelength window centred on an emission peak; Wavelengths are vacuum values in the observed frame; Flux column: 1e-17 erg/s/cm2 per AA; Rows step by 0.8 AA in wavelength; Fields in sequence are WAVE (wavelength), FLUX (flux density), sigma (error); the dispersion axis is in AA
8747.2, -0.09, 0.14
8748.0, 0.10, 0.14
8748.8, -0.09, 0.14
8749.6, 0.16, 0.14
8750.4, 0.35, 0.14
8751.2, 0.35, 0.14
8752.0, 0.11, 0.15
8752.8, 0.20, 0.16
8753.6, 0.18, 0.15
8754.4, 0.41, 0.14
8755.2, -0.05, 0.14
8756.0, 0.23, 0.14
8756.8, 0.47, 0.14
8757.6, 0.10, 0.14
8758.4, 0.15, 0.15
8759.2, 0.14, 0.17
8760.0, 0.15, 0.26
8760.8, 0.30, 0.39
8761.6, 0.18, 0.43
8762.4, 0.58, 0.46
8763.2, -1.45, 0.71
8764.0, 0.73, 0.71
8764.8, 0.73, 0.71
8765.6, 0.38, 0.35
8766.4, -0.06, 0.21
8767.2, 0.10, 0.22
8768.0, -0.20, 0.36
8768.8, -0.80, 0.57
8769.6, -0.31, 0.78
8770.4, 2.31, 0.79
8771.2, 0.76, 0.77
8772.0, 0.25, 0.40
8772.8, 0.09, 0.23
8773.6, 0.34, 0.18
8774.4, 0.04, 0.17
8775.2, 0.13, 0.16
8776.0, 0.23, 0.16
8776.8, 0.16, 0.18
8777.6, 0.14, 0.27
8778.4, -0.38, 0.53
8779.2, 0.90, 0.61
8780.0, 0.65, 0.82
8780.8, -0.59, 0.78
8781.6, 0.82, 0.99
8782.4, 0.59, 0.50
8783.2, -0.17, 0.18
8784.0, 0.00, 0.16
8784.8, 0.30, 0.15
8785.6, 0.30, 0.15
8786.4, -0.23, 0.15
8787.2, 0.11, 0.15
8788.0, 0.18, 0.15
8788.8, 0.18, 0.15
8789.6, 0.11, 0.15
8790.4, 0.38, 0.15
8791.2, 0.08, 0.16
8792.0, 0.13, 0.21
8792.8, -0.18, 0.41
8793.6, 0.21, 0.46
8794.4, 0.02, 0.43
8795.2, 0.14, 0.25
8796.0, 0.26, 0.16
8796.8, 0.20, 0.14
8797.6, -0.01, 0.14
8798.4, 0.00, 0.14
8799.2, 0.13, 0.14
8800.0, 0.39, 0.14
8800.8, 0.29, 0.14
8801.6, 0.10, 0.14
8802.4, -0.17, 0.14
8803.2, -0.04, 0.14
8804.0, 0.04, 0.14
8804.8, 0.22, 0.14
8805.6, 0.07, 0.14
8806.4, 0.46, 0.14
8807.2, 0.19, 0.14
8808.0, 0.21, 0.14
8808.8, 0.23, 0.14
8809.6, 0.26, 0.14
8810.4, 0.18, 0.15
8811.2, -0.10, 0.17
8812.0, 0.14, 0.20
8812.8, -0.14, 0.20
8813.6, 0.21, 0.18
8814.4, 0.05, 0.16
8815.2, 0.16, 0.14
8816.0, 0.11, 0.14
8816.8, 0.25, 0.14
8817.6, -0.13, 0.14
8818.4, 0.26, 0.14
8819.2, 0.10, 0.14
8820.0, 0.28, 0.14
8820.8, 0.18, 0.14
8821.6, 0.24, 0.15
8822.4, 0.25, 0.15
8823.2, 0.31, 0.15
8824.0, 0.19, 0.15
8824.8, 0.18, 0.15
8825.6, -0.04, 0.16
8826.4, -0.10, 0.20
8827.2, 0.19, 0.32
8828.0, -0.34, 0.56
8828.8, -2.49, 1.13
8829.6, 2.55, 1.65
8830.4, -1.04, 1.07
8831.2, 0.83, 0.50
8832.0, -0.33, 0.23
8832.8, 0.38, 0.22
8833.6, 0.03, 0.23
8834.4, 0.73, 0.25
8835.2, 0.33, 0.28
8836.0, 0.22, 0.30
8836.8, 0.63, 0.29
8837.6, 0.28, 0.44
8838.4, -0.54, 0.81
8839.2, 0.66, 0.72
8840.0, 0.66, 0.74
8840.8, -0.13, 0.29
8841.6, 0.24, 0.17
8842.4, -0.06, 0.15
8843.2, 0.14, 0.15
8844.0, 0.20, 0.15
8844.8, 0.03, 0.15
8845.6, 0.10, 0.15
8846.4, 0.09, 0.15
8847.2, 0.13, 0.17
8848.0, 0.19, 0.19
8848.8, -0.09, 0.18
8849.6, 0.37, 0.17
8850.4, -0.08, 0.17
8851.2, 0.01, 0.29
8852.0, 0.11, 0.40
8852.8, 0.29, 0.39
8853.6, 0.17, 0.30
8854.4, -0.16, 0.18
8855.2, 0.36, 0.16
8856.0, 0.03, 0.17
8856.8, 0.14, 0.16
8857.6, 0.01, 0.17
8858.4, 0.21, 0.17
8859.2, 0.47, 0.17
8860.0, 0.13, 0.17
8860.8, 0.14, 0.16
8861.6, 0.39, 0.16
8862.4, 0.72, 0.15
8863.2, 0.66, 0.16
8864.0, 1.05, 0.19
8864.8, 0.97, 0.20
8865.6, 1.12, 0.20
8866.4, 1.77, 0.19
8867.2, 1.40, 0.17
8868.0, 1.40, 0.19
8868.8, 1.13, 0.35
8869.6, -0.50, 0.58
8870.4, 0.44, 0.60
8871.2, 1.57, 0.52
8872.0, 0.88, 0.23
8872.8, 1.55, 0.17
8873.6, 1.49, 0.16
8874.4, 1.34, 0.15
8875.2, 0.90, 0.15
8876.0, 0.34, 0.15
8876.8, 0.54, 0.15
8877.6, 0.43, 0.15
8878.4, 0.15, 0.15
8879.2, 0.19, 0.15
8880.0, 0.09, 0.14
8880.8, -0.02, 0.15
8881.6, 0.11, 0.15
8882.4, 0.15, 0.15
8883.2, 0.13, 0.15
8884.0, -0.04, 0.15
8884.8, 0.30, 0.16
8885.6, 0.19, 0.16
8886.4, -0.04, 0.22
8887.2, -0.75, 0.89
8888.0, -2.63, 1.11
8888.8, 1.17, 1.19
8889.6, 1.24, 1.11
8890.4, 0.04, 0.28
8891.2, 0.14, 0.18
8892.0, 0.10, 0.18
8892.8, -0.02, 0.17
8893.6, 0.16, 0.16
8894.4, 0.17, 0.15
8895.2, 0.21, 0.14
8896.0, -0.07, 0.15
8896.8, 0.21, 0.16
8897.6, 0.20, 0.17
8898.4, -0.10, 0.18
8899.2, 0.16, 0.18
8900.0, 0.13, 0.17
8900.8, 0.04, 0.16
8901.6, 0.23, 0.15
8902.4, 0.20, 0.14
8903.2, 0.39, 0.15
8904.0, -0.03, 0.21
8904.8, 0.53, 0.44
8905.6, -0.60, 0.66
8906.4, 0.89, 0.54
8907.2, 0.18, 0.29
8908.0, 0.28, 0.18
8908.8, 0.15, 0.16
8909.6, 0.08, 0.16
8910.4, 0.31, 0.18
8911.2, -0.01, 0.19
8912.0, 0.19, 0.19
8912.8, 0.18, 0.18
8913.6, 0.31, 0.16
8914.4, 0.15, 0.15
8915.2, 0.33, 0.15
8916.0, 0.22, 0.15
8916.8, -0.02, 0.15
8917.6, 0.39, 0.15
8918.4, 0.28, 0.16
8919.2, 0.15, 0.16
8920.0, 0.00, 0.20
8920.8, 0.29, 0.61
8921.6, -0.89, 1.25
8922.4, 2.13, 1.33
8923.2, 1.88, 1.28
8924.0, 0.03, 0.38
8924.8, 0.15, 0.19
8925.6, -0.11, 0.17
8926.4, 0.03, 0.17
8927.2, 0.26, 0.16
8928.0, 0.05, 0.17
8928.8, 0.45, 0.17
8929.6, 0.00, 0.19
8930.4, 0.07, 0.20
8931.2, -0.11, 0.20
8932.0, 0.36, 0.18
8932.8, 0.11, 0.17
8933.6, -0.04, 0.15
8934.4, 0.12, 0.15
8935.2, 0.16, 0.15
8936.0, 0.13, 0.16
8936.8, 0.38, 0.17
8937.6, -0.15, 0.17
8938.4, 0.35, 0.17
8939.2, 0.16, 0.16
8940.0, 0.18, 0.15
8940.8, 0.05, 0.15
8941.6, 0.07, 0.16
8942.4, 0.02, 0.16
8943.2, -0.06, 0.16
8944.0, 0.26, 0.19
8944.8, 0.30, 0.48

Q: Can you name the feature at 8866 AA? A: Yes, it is [O II]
